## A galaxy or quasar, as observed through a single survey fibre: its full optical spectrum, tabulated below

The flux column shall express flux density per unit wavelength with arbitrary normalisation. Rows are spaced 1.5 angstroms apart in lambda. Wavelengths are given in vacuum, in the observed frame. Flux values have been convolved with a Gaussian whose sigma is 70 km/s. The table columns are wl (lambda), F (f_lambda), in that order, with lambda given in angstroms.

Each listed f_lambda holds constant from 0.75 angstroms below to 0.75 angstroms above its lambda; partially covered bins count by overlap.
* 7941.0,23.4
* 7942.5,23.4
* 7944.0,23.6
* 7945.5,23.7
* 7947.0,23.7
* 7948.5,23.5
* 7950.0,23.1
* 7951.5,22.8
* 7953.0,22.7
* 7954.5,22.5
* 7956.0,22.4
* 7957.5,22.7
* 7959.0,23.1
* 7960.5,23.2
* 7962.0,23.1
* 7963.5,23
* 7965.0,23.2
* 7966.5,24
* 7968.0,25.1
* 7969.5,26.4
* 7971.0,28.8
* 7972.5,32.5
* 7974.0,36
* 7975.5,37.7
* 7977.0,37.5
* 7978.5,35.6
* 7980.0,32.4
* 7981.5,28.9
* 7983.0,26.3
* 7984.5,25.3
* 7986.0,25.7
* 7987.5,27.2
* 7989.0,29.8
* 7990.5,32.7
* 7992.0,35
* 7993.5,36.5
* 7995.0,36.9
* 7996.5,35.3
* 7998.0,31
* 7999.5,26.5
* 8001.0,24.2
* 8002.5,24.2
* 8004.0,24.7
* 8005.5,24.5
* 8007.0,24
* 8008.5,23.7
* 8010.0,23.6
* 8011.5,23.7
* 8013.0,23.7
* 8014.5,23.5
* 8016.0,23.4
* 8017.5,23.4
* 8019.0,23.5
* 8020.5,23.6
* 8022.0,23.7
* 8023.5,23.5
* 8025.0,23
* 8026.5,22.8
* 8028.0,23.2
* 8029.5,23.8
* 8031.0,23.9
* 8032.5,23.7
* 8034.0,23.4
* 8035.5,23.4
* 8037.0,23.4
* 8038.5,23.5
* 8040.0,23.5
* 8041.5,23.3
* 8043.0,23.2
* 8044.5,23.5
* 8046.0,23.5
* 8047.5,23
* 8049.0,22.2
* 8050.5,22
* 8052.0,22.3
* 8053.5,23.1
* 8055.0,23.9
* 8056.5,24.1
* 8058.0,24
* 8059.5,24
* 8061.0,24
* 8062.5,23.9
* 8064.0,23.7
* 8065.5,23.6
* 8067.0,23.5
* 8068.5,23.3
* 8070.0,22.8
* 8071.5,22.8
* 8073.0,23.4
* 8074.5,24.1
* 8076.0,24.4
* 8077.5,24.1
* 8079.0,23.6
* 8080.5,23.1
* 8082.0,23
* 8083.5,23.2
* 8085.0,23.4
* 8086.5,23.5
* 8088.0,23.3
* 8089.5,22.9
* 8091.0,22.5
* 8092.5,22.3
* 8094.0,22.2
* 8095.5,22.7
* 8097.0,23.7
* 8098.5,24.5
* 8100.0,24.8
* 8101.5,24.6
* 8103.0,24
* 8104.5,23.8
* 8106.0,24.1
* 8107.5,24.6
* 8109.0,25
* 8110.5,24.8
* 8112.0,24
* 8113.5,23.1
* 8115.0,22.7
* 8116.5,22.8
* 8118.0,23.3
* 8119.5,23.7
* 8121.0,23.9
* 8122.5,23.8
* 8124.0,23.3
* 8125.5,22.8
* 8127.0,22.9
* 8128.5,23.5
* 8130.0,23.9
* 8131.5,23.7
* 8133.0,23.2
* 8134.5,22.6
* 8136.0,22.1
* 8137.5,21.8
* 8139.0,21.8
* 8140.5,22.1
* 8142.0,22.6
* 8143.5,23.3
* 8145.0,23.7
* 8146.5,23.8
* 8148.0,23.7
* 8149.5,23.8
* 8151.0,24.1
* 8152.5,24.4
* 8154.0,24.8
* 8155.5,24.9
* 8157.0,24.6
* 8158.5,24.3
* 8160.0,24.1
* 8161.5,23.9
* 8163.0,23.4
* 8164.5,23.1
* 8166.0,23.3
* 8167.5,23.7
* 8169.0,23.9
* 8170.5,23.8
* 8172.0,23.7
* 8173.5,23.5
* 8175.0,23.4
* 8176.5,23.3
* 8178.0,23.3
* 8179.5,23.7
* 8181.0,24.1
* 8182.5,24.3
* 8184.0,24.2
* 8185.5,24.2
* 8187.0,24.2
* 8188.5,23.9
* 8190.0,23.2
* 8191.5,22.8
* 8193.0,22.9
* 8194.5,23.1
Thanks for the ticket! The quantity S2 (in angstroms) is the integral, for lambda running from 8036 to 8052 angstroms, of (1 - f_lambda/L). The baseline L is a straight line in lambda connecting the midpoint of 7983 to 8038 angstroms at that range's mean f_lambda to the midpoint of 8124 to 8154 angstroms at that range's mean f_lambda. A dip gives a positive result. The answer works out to 1.35 angstroms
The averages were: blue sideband 25.9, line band 23.1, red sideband 23.2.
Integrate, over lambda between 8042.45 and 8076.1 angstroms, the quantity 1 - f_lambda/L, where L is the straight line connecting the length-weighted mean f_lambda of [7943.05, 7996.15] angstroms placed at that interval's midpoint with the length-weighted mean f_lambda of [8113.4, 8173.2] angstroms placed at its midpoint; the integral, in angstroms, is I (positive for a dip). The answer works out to 2.77 angstroms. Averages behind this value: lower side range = 27.7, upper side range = 23.5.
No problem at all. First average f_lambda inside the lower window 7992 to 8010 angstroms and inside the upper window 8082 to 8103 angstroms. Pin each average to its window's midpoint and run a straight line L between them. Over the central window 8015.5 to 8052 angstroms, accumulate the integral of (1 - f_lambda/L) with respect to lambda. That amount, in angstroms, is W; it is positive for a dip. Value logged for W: 4.5 angstroms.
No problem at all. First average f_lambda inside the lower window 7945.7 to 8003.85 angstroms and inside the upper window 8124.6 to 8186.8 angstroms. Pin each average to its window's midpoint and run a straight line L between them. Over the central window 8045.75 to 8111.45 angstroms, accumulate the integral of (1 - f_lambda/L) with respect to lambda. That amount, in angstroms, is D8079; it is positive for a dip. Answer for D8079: 4.7 angstroms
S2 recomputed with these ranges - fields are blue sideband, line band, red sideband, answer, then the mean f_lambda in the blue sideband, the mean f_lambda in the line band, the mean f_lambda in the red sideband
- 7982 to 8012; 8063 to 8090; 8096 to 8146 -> 1.81 angstroms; 28.1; 23.4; 23.5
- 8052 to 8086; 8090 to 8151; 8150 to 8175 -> 0.98 angstroms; 23.6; 23.4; 23.9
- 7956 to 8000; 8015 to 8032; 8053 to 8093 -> 1.95 angstroms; 29.3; 23.4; 23.5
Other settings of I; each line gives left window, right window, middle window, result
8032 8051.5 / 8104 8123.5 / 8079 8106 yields 0.25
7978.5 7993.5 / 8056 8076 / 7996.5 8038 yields 4.91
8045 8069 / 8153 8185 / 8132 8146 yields 0.66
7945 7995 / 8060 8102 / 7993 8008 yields -1.17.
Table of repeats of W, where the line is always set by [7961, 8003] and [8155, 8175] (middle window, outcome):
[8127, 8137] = 0.7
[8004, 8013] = 1.5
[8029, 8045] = 2.5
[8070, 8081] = 1.3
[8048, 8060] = 1.8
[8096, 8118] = 1.4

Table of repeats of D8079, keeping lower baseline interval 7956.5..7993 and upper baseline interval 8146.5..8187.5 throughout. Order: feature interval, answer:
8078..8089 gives 1.1 angstroms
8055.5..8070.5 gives 1.5 angstroms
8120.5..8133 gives 0.7 angstroms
